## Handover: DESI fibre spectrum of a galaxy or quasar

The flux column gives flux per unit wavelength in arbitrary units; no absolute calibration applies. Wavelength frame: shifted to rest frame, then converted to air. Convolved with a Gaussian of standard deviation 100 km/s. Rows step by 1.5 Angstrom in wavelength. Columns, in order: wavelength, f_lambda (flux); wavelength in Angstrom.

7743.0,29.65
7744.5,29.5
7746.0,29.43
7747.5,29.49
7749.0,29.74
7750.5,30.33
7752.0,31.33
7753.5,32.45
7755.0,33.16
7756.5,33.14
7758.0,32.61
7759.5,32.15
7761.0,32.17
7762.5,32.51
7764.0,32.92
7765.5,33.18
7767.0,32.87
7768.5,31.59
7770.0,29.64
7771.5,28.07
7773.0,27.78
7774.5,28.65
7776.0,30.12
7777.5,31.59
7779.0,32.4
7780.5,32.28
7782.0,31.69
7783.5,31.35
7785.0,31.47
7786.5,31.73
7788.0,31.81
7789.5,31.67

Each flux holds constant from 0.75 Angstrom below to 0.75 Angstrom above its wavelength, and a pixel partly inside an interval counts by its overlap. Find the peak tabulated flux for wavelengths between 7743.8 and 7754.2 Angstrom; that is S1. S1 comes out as 32.45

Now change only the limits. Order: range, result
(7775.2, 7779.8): 32.4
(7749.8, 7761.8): 33.16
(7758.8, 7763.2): 32.51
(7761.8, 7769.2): 33.18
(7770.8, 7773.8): 28.07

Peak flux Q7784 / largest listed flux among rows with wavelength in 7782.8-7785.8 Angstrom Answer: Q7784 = 31.47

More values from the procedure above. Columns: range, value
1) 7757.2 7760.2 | 32.61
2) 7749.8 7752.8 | 31.33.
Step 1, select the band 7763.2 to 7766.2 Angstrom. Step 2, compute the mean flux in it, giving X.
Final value 33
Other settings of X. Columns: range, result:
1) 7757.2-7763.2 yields 32.4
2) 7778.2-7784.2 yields 31.9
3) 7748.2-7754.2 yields 30.9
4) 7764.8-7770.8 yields 31.8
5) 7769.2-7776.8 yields 28.9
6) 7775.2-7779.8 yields 31.4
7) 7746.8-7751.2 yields 29.9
